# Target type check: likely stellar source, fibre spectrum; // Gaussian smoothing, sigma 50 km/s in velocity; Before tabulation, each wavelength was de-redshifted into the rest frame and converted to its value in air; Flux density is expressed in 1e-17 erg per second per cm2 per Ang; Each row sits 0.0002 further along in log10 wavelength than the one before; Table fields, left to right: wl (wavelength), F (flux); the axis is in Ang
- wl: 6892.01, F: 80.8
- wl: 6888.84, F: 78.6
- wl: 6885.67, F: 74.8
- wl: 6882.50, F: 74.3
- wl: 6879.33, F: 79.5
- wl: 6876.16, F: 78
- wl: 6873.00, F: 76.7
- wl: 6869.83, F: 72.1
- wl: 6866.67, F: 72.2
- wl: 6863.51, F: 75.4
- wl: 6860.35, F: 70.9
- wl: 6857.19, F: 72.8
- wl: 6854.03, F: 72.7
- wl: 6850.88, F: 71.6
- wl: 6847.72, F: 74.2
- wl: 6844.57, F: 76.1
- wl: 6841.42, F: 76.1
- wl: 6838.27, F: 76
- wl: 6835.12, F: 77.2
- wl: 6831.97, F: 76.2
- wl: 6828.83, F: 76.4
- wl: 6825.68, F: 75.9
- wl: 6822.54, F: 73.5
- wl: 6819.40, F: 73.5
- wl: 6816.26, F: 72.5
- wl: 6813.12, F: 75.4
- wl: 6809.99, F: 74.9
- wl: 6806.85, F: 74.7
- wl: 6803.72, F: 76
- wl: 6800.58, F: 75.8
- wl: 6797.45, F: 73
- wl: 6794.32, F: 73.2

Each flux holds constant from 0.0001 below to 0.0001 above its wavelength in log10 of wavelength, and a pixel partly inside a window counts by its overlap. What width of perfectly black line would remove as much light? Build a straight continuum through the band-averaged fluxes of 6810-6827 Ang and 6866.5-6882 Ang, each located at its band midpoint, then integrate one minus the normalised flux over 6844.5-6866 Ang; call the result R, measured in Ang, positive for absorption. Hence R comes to 0.63 Ang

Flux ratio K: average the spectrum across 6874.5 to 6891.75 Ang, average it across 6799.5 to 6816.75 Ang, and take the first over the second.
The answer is 1.0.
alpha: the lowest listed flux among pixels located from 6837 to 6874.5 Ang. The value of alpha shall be 70.9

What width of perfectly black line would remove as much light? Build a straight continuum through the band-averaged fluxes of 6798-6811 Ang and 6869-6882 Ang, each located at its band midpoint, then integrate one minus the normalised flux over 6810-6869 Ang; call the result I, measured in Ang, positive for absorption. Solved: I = 1.2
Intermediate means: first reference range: 75.1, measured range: 74.4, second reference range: 76.6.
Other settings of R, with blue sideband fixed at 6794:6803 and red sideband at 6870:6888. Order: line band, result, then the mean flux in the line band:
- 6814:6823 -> 0.2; 73.3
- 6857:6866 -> 0.3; 73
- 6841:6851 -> 0.1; 74.7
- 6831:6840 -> -0.2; 76.4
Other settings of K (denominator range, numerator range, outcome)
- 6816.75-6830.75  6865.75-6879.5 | 1.01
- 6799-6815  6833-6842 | 1.01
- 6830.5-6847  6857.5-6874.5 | 0.96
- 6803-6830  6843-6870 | 0.98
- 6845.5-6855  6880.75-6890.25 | 1.04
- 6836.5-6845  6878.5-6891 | 1.01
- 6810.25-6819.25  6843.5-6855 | 0.99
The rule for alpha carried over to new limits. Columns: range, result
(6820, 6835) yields 73.5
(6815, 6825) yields 72.5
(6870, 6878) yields 76.7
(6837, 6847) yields 76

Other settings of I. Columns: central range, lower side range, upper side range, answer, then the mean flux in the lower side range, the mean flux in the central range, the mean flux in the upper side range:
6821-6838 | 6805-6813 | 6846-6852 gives -0.4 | 75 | 75.8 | 73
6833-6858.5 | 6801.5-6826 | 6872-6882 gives 0.5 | 74.5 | 74.6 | 77.8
